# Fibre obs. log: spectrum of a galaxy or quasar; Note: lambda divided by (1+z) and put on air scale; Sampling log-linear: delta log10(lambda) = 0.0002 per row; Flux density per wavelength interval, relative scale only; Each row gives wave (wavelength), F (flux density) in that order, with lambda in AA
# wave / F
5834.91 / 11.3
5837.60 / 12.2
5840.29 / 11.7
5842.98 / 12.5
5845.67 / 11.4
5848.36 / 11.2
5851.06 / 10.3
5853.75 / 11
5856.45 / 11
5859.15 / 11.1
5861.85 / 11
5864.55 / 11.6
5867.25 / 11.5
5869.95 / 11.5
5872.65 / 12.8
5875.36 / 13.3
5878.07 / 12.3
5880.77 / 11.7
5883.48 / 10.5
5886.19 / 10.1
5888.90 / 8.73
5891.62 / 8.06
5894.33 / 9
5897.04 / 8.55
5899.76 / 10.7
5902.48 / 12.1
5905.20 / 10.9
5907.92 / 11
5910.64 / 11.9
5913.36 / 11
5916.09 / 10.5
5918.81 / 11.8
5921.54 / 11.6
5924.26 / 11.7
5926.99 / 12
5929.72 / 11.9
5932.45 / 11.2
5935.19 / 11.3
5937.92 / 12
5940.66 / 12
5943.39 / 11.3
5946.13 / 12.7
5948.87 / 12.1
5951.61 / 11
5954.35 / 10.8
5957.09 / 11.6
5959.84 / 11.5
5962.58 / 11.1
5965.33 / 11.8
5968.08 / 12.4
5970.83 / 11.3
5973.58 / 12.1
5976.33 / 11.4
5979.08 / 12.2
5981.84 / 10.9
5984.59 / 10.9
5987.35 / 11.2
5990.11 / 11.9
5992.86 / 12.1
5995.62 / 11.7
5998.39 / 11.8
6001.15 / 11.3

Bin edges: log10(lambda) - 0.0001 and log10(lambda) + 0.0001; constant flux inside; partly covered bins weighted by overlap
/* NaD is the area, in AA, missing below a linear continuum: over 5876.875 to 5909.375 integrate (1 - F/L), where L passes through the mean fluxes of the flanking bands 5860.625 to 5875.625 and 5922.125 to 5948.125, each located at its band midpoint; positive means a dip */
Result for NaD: 4.2 AA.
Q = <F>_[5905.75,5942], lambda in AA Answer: 11.5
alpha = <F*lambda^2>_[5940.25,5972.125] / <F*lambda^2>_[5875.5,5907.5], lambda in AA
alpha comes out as 1.14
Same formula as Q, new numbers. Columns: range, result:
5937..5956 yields 11.7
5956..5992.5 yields 11.6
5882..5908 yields 9.92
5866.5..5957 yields 11.2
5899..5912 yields 11.3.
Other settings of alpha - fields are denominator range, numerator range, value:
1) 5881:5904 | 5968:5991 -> 1.21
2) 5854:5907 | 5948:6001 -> 1.10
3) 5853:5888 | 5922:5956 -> 1.04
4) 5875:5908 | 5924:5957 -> 1.14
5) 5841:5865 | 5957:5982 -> 1.08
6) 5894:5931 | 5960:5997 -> 1.07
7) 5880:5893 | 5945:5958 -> 1.22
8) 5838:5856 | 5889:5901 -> 0.81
